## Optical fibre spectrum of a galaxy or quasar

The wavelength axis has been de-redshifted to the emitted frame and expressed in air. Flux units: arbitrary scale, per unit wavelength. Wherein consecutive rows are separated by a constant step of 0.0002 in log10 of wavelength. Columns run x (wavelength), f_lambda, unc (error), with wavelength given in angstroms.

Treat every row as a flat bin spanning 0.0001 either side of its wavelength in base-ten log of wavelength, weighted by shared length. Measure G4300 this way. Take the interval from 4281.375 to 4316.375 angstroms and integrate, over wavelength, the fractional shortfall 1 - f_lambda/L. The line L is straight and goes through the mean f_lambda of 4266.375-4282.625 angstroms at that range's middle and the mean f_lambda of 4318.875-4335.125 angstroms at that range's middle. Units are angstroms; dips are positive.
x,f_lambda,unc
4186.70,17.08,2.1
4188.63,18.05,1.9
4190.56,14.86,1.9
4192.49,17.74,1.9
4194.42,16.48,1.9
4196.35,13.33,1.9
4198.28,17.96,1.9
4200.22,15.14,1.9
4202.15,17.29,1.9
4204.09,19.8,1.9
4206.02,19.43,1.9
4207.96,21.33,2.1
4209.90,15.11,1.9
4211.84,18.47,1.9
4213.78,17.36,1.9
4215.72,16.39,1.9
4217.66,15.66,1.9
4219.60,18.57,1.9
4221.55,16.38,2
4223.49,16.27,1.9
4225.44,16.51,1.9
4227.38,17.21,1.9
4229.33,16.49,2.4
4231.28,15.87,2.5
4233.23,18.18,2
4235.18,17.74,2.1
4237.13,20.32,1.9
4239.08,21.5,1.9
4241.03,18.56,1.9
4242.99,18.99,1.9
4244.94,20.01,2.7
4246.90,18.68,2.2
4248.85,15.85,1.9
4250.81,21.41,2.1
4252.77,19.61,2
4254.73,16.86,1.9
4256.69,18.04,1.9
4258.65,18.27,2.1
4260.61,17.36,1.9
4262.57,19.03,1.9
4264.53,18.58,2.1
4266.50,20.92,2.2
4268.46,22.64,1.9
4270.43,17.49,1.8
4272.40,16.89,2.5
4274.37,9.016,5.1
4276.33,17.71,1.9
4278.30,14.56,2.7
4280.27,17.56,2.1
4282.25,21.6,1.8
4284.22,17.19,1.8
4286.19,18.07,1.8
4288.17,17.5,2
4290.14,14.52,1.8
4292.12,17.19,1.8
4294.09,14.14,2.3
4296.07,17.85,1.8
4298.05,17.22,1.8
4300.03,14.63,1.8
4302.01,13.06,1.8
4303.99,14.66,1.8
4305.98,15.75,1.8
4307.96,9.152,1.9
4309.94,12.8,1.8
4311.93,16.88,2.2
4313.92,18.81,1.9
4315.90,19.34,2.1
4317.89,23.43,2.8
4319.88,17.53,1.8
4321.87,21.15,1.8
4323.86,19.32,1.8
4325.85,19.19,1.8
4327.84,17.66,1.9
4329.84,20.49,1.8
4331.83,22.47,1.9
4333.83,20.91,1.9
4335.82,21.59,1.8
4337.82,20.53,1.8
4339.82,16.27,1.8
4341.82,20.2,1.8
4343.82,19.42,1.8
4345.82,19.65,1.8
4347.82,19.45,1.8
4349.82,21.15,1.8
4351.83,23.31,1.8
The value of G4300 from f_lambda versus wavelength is 4.5 angstroms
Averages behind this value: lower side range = 17.3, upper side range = 19.9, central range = 16.1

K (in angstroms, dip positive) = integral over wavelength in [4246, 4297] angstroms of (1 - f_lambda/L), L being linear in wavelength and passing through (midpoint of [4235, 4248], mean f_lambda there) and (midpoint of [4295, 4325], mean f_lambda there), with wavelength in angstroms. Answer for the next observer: 1.86 angstroms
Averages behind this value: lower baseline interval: 19.5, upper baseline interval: 16.8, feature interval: 17.6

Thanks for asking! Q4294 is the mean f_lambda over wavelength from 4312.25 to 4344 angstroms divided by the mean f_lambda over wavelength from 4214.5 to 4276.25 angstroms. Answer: 1.11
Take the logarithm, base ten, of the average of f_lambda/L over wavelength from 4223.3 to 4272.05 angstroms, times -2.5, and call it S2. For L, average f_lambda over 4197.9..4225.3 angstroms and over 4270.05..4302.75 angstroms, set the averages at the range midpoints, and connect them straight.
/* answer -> -0.10 mag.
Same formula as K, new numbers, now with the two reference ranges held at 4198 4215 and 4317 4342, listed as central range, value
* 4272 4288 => 2.2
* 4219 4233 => 1.2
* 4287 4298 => 1.7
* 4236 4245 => -0.6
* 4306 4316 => 2.4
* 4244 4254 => -0.2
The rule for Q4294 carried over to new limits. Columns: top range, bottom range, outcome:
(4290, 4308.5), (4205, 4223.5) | 0.85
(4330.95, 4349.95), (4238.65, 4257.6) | 1.07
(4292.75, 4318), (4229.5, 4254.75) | 0.84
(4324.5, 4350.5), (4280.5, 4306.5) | 1.21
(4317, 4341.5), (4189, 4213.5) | 1.16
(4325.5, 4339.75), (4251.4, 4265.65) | 1.10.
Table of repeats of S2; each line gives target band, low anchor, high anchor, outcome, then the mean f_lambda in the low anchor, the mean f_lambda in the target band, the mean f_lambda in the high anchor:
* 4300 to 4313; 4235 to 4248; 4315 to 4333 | 0.40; 19.5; 13.8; 20.1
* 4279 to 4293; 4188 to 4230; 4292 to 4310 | -0.17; 17.1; 17.6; 14.6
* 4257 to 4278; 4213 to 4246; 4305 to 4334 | 0.02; 17.8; 17.7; 18.3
